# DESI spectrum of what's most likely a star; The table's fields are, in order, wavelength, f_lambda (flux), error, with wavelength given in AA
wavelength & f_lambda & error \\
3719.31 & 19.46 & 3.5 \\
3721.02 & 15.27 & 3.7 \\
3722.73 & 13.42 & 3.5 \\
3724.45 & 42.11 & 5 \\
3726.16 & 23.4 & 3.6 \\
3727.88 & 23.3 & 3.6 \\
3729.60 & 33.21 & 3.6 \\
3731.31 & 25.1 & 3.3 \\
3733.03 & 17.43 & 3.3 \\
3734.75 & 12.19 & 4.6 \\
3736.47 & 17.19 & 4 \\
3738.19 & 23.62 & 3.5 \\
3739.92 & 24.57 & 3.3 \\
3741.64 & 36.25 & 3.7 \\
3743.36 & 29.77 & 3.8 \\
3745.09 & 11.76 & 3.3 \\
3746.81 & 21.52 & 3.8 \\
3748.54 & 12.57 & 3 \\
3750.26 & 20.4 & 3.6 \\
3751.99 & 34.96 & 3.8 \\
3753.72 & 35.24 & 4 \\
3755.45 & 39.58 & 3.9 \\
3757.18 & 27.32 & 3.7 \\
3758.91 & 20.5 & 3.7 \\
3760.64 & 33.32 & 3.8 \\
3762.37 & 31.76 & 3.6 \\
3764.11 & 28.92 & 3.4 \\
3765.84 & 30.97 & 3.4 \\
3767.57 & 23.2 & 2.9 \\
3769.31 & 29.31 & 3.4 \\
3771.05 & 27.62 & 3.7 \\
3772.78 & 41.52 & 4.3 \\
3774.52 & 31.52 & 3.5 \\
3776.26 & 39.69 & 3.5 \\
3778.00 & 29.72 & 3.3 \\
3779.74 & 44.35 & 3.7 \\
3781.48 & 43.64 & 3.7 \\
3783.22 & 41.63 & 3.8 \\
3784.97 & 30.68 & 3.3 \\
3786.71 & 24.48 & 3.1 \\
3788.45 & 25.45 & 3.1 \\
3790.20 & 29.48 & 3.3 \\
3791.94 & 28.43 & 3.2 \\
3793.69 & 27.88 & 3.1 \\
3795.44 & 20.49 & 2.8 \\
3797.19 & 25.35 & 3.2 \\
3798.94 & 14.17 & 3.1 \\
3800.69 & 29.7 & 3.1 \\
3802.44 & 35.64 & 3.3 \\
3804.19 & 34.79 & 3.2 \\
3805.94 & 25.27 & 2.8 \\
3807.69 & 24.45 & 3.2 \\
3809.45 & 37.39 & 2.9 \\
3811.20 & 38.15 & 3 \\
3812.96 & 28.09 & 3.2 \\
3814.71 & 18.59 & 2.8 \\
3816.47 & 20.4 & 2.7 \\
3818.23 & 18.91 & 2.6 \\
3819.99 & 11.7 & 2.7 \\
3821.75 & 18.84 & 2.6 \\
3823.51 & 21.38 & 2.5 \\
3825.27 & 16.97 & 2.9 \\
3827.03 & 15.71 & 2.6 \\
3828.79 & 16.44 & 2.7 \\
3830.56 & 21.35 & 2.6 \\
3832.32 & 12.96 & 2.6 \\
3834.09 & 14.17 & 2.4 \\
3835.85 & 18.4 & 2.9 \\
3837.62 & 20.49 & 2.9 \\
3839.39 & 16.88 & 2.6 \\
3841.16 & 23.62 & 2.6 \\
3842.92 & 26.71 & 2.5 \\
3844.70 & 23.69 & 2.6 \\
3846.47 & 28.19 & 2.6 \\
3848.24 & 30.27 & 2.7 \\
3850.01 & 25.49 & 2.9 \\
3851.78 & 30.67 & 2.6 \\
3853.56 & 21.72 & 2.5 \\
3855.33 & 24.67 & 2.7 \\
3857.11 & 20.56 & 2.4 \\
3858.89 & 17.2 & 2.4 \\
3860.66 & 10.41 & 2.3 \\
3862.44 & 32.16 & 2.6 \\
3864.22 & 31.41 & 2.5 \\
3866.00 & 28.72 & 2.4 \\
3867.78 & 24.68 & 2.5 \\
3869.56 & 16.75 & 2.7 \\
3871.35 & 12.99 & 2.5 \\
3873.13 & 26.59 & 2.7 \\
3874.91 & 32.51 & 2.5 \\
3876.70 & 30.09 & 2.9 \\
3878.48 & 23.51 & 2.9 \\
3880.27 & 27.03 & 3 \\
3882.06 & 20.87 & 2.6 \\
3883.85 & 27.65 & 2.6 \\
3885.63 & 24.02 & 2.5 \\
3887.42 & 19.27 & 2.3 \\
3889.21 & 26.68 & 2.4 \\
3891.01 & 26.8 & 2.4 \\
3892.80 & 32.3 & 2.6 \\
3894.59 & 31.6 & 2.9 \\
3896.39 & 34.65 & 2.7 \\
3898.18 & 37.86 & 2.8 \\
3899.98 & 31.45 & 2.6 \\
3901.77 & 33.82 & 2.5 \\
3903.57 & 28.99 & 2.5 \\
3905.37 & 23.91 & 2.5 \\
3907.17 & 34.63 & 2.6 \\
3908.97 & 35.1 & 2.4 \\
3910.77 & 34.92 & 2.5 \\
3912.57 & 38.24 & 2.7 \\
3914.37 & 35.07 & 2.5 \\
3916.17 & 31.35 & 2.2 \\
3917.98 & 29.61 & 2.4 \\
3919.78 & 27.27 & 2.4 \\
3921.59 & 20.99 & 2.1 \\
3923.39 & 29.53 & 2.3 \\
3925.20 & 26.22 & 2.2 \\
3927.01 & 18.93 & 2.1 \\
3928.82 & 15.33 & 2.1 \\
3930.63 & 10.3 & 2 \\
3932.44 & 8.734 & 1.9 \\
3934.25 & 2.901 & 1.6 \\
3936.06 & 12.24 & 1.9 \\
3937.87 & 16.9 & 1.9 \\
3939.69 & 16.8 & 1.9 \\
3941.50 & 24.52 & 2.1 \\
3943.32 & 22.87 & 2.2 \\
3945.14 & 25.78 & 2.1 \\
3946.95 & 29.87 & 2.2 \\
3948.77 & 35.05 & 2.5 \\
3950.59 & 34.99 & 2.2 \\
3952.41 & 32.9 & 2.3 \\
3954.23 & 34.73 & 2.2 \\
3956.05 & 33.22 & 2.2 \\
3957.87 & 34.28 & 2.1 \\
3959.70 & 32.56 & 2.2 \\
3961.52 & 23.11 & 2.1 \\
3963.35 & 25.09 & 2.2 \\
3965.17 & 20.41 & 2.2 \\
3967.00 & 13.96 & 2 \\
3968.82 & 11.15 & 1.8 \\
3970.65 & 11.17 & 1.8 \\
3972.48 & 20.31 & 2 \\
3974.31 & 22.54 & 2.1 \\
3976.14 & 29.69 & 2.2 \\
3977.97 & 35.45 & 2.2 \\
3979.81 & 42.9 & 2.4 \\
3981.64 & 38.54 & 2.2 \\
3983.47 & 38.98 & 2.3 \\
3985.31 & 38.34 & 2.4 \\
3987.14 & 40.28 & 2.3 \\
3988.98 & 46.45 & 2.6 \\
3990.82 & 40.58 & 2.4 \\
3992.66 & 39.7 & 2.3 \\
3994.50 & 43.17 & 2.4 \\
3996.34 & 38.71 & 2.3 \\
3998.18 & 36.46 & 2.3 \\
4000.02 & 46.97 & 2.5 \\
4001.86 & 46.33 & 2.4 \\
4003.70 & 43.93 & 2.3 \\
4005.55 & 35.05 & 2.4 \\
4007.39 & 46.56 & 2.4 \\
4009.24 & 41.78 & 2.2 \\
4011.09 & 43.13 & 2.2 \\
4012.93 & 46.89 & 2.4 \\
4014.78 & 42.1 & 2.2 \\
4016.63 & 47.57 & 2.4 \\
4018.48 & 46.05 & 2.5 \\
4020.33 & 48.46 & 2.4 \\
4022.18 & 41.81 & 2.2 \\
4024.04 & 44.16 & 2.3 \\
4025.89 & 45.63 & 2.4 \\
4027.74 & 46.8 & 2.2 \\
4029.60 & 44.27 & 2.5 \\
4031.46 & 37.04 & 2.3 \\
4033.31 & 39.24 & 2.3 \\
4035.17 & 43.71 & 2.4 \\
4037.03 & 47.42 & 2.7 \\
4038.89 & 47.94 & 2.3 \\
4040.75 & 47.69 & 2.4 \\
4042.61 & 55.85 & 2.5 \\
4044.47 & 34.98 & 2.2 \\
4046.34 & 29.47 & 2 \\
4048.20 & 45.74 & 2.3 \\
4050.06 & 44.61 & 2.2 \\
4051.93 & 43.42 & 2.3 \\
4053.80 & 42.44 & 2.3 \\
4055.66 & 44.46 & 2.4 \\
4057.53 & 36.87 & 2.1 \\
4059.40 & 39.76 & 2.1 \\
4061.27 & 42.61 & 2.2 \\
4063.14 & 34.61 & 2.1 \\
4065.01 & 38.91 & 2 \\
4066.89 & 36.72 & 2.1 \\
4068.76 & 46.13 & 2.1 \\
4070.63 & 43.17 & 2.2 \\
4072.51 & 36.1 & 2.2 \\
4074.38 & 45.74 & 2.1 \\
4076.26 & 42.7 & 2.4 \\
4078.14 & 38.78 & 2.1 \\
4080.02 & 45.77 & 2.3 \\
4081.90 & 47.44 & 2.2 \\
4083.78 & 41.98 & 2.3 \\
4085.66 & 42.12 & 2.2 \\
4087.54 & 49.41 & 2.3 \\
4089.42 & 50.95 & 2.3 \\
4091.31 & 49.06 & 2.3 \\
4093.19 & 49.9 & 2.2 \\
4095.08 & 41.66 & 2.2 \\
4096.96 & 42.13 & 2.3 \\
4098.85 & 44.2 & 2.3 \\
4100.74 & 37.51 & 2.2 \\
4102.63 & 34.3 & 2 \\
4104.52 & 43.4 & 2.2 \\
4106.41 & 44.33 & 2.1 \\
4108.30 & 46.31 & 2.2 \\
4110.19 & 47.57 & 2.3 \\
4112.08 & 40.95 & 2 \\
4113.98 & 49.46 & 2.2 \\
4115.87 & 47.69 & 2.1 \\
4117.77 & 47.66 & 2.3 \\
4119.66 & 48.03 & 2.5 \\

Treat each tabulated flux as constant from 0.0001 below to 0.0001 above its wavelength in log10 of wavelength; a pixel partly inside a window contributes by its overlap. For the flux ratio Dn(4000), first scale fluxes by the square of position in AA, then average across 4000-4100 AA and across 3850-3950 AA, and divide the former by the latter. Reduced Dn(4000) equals 1.8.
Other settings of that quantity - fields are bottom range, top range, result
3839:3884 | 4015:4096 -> 1.96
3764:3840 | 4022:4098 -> 1.88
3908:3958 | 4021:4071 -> 1.76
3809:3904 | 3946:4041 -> 1.65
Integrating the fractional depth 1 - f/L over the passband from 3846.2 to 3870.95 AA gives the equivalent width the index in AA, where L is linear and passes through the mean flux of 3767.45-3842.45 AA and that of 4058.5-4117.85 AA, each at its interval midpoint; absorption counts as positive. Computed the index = 4.31 AA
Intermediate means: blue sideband 26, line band 24.2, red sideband 43.4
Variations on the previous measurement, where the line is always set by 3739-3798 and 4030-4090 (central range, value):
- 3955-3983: 8.7 AA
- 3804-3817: 1.3 AA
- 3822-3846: 9.8 AA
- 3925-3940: 9.5 AA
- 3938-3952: 4.0 AA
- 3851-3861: 3.6 AA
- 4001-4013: -0.9 AA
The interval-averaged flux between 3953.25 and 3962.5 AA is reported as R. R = 31.5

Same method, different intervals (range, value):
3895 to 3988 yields 27.2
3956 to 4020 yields 35.7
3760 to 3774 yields 30.8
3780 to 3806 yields 29.6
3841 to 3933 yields 26.4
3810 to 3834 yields 20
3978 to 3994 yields 40.5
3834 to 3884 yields 23.8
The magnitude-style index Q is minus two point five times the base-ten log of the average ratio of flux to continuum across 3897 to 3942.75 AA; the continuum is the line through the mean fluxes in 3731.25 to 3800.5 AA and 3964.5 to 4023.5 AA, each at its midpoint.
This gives 0.33 mag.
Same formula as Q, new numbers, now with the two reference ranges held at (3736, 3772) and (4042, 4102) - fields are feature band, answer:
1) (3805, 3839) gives 0.39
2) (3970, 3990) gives 0.14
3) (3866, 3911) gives 0.20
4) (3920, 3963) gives 0.46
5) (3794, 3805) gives 0.09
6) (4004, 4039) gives -0.10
